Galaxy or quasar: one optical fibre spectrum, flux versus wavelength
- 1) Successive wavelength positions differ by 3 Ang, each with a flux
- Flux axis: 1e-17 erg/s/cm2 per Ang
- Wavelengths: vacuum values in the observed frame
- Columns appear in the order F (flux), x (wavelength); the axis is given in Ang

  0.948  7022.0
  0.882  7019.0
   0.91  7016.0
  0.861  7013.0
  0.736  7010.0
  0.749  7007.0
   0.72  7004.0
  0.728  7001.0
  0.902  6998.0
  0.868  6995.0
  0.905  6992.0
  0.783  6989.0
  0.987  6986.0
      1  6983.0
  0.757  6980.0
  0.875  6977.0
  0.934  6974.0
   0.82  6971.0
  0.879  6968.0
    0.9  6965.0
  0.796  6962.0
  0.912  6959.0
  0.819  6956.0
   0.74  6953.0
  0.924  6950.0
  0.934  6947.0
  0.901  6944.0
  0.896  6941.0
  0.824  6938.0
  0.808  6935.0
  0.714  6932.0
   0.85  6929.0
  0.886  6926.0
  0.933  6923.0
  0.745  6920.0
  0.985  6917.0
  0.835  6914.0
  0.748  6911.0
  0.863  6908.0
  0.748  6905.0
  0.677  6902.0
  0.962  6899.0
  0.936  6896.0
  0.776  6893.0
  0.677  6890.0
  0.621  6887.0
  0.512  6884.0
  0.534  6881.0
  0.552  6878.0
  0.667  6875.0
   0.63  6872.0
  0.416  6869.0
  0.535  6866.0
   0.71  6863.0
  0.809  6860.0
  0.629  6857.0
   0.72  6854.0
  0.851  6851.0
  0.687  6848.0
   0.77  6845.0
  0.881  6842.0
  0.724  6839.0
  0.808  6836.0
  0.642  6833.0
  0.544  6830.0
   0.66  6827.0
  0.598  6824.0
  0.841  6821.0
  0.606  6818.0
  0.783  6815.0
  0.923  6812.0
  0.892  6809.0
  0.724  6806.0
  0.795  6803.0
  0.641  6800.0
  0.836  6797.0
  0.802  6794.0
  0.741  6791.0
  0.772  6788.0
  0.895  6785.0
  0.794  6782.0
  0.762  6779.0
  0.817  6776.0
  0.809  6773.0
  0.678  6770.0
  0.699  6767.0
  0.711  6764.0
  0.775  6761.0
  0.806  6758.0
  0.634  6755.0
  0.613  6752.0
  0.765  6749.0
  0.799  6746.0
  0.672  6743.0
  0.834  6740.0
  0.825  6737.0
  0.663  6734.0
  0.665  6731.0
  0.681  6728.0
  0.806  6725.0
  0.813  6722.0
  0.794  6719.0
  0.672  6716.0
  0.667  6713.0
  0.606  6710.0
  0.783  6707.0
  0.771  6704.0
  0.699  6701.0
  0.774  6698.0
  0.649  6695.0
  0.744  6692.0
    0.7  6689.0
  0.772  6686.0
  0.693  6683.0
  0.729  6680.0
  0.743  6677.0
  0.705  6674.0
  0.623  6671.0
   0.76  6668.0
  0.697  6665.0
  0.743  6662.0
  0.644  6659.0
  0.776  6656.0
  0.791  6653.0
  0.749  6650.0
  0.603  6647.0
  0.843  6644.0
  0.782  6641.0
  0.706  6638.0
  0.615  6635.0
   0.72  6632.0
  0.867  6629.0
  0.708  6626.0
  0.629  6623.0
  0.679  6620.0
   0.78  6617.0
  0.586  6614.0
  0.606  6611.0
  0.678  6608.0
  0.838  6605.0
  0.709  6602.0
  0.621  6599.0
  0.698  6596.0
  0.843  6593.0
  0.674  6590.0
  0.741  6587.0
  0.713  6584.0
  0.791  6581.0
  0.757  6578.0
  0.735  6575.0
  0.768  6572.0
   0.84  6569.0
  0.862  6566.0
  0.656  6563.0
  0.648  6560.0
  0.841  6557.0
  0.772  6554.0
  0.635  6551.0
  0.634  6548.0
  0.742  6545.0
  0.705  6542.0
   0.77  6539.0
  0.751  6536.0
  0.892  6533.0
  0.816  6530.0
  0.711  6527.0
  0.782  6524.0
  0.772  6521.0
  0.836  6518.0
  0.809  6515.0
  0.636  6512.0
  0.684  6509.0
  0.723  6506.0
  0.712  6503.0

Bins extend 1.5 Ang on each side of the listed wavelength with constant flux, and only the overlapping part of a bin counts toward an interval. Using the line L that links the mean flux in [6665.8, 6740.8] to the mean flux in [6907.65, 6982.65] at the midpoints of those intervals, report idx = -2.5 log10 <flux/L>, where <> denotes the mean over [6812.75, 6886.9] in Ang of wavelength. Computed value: 0.19 mag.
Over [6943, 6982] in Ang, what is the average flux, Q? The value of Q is 0.862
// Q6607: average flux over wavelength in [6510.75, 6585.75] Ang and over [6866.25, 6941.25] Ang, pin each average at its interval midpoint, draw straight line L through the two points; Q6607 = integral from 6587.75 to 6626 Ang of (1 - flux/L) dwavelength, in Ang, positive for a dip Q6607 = 2.9 Ang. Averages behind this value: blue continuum 0.755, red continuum 0.746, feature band 0.696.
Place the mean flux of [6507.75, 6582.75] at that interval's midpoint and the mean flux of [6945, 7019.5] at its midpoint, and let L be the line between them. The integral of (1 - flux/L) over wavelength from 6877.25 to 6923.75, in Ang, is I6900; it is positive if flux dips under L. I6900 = 4.3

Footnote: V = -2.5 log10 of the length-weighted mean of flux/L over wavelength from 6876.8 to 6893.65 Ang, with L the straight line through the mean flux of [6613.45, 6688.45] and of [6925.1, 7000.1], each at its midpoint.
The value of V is 0.34 mag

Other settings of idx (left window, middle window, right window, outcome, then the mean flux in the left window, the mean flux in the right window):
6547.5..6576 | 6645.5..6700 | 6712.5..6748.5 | 0.04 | 0.743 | 0.744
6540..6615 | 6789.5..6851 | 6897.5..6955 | 0.08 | 0.725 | 0.84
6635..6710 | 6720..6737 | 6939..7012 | 0.02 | 0.724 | 0.853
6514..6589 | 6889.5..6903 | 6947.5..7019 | 0.02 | 0.758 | 0.85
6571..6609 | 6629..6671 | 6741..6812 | 0.03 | 0.736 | 0.762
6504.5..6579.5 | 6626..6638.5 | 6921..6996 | 0.07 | 0.751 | 0.865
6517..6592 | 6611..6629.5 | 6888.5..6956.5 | 0.11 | 0.754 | 0.834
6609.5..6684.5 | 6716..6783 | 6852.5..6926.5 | -0.04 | 0.711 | 0.722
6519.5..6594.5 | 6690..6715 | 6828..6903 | 0.02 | 0.754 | 0.691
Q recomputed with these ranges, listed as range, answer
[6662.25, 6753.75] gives 0.724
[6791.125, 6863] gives 0.745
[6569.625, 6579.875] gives 0.762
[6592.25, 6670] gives 0.716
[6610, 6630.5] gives 0.696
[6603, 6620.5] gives 0.696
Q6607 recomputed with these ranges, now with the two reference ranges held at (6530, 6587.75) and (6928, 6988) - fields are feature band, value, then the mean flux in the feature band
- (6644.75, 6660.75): 1.2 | 0.719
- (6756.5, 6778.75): 1.5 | 0.757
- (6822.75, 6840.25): 3.5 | 0.663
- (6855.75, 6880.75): 6.7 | 0.614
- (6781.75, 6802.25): 0.9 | 0.783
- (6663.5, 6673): 1.1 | 0.694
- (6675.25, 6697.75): 1.9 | 0.722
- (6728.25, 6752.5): 2.1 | 0.732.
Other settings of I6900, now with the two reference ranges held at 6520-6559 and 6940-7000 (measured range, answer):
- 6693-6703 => 1.1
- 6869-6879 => 3.1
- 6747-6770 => 2.9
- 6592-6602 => 0.7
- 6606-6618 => 1.7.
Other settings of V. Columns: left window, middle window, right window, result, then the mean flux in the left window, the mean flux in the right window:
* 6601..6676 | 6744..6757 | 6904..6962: 0.09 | 0.714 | 0.845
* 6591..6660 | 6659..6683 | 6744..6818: 0.03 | 0.716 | 0.765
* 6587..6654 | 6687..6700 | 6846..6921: -0.01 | 0.715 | 0.713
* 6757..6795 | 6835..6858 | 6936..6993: 0.07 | 0.773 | 0.872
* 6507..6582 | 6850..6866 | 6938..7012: 0.15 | 0.753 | 0.852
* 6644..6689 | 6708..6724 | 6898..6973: 0.04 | 0.72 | 0.844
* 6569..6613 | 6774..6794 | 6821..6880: -0.16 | 0.729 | 0.678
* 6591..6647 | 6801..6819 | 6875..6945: -0.04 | 0.714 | 0.779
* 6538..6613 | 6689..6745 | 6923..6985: 0.07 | 0.73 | 0.861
